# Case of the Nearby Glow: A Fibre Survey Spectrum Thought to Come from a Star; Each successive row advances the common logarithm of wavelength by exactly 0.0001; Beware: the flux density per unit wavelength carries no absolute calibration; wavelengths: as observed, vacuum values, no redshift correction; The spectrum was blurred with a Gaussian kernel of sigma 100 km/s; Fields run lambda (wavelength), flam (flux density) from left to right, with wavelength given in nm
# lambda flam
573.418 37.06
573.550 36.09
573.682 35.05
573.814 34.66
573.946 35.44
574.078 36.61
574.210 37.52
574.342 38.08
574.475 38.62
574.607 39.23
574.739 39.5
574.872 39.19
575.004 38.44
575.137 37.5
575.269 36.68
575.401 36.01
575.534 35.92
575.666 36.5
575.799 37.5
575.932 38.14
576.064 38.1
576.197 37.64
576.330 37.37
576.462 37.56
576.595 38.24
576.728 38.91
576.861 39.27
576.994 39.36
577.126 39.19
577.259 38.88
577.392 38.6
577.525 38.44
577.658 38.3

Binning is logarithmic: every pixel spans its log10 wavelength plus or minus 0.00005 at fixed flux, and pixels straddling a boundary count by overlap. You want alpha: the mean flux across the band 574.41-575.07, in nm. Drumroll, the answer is 39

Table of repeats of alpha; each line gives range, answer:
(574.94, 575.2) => 37.9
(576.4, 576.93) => 38.4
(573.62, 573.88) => 34.9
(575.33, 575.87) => 36.5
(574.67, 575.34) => 38.3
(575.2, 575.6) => 36.3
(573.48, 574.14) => 35.6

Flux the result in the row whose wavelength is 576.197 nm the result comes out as 37.64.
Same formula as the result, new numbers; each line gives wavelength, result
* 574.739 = 39.5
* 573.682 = 35.05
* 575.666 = 36.5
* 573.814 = 34.66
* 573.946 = 35.44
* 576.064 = 38.1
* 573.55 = 36.09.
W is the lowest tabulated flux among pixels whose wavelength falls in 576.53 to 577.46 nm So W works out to 38.24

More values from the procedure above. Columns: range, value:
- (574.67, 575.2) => 37.5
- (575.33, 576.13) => 35.92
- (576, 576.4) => 37.37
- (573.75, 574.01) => 34.66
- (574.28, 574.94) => 38.08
